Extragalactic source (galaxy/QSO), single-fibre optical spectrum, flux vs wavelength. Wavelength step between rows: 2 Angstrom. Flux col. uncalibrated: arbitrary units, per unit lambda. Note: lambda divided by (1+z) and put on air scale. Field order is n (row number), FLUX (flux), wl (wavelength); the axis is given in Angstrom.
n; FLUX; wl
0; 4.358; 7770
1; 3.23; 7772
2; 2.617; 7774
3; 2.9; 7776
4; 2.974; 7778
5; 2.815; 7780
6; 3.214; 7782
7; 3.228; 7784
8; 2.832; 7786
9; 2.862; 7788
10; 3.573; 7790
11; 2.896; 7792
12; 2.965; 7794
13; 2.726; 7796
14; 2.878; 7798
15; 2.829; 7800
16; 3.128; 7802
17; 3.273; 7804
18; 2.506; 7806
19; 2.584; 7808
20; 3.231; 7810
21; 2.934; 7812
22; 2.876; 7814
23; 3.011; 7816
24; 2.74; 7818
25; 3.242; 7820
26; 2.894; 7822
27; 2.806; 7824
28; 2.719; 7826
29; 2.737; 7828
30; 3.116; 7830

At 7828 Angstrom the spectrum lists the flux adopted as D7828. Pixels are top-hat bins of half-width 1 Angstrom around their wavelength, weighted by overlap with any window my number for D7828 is 2.737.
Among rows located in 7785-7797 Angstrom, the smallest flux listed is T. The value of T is 2.726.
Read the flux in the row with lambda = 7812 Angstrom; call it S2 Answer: 2.934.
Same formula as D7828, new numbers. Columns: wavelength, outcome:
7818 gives 2.74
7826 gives 2.719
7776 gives 2.9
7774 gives 2.617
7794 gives 2.965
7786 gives 2.832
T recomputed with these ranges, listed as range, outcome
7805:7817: 2.506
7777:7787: 2.815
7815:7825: 2.74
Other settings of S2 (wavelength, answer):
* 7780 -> 2.815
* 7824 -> 2.806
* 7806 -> 2.506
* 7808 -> 2.584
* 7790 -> 3.573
